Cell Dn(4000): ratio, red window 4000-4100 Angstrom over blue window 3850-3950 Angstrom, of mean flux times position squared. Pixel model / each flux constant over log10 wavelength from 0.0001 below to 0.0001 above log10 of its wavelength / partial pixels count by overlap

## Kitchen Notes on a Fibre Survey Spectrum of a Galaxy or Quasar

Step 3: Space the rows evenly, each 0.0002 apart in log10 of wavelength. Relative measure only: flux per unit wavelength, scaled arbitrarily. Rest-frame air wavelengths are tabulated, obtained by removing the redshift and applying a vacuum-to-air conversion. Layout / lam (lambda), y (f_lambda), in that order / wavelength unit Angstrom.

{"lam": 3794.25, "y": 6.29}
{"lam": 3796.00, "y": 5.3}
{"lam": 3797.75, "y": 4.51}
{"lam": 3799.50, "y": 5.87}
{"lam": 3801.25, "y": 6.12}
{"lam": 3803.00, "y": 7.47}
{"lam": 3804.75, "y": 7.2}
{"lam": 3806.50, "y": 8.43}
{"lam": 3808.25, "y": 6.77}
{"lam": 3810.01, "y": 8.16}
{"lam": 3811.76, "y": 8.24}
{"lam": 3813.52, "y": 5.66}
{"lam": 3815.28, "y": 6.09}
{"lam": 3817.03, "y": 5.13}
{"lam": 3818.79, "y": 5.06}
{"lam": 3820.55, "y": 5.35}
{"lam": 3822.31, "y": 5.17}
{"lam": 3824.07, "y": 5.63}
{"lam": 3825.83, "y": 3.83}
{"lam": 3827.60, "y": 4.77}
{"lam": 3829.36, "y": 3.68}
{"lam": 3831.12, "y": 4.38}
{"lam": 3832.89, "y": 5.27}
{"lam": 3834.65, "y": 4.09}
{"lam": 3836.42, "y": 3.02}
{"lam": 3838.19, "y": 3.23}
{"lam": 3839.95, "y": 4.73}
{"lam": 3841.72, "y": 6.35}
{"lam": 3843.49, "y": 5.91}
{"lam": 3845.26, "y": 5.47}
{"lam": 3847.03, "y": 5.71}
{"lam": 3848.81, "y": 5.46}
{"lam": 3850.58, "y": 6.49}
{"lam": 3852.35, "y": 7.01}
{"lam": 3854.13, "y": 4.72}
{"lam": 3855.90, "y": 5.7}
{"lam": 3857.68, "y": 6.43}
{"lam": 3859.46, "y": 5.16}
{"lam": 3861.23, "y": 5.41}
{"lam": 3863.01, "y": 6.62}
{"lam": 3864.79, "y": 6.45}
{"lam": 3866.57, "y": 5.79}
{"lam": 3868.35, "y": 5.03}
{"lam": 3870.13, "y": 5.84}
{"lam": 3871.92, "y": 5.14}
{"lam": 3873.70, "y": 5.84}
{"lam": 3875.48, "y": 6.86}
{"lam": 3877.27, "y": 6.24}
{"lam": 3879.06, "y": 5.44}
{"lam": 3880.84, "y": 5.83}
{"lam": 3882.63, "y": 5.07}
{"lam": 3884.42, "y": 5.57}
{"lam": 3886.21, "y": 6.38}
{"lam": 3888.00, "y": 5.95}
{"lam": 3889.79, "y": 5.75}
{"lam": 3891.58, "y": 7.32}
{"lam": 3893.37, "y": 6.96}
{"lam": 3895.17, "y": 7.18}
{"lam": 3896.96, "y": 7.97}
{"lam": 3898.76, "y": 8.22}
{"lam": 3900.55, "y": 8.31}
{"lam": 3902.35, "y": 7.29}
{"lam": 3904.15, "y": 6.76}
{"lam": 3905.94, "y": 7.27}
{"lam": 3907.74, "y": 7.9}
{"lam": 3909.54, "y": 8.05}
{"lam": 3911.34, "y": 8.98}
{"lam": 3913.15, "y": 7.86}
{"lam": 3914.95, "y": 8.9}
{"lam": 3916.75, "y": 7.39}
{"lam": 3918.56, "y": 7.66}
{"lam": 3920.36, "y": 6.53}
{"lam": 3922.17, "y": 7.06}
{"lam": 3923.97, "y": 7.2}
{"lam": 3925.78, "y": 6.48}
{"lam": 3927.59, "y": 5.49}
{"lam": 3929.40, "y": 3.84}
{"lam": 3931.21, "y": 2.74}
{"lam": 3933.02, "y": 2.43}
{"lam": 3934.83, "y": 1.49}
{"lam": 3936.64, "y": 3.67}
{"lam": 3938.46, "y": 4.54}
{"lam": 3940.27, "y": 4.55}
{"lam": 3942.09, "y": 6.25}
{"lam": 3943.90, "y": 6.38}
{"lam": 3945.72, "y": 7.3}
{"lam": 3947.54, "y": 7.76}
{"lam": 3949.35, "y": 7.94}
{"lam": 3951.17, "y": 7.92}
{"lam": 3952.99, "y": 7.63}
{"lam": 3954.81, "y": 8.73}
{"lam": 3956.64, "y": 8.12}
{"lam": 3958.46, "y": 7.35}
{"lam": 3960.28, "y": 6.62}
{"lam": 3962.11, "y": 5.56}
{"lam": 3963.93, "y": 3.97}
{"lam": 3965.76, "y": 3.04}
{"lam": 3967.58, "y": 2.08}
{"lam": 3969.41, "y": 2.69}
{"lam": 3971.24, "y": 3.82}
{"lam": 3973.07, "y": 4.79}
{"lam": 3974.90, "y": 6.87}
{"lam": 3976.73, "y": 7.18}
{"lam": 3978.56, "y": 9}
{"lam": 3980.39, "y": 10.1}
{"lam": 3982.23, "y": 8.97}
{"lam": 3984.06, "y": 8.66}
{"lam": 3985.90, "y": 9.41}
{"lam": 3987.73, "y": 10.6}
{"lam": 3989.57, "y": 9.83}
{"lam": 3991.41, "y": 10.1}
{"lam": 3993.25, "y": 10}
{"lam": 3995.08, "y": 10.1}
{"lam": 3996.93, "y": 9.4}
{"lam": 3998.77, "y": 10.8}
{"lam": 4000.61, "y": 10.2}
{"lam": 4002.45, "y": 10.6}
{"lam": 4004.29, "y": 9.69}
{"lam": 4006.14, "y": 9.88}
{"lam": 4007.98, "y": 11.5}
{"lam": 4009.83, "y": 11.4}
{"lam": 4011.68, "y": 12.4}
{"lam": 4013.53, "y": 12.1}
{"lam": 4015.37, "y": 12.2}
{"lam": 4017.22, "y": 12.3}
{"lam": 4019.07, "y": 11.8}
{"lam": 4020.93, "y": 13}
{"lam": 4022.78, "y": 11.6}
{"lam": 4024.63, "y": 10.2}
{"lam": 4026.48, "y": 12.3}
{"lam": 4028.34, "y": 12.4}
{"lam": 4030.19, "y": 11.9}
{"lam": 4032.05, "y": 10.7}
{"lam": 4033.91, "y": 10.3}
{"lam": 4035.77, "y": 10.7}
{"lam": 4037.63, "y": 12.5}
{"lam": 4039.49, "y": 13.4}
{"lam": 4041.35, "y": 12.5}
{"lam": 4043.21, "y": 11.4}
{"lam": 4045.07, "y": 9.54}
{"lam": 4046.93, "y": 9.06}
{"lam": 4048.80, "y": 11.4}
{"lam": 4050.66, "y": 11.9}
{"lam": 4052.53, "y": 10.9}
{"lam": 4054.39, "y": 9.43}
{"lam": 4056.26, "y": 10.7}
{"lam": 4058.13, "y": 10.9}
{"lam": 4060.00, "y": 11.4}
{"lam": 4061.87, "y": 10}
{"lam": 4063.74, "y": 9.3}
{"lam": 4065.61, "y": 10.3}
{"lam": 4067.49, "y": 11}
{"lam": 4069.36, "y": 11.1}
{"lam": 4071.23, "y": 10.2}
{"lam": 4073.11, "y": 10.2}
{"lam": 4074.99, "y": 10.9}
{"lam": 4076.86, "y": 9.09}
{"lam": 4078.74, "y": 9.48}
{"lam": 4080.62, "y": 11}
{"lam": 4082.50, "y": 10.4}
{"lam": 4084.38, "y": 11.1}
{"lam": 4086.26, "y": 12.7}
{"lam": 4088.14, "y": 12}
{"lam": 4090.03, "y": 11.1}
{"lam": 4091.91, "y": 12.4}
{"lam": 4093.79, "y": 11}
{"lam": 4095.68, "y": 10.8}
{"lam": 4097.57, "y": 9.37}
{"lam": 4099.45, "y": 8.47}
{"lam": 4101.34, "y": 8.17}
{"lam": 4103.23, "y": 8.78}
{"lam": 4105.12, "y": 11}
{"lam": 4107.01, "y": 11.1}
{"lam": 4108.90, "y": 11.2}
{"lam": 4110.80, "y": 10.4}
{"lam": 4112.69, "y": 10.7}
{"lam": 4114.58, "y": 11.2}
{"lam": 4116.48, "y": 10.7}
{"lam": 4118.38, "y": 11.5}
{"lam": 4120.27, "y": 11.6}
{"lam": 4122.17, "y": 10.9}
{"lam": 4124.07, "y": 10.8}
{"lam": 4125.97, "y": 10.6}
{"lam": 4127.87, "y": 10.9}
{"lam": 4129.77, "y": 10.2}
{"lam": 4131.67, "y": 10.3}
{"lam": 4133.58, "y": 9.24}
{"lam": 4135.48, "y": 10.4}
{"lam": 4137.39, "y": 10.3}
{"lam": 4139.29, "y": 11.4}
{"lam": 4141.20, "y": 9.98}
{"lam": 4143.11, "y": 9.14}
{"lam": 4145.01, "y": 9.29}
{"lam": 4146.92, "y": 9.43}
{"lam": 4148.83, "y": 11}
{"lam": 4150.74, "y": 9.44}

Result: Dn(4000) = 1.90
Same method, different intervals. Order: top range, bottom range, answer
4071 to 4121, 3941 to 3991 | 1.61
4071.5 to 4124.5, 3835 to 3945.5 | 1.96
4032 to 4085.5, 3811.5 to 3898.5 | 2.10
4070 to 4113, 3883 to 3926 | 1.58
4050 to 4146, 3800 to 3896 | 2.06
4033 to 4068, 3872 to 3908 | 1.77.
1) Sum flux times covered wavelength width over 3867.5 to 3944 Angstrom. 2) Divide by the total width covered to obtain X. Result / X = 6.22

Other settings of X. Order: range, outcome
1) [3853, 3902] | 6.21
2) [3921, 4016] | 7.47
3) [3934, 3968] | 5.9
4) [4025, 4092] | 11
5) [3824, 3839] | 4.14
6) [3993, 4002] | 10.1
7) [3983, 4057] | 11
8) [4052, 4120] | 10.6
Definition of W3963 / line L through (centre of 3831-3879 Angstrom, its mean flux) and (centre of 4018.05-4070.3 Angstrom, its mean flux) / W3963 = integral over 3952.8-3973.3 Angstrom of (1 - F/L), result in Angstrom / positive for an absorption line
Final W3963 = 7.9 Angstrom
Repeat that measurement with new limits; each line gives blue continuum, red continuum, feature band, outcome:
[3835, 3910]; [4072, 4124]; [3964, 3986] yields 5.5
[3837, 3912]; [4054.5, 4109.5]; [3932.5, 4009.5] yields 8.7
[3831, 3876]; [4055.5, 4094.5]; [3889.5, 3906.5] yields -2.1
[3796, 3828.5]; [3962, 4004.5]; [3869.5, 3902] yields 1.8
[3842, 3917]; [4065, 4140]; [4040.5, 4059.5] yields -2.3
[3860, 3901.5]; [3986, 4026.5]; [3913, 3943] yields 9.4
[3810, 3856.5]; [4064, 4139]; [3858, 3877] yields 0.4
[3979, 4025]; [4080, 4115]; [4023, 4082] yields -1.0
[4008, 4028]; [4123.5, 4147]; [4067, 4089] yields 0.5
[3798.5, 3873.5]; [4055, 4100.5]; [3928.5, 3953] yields 8.2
